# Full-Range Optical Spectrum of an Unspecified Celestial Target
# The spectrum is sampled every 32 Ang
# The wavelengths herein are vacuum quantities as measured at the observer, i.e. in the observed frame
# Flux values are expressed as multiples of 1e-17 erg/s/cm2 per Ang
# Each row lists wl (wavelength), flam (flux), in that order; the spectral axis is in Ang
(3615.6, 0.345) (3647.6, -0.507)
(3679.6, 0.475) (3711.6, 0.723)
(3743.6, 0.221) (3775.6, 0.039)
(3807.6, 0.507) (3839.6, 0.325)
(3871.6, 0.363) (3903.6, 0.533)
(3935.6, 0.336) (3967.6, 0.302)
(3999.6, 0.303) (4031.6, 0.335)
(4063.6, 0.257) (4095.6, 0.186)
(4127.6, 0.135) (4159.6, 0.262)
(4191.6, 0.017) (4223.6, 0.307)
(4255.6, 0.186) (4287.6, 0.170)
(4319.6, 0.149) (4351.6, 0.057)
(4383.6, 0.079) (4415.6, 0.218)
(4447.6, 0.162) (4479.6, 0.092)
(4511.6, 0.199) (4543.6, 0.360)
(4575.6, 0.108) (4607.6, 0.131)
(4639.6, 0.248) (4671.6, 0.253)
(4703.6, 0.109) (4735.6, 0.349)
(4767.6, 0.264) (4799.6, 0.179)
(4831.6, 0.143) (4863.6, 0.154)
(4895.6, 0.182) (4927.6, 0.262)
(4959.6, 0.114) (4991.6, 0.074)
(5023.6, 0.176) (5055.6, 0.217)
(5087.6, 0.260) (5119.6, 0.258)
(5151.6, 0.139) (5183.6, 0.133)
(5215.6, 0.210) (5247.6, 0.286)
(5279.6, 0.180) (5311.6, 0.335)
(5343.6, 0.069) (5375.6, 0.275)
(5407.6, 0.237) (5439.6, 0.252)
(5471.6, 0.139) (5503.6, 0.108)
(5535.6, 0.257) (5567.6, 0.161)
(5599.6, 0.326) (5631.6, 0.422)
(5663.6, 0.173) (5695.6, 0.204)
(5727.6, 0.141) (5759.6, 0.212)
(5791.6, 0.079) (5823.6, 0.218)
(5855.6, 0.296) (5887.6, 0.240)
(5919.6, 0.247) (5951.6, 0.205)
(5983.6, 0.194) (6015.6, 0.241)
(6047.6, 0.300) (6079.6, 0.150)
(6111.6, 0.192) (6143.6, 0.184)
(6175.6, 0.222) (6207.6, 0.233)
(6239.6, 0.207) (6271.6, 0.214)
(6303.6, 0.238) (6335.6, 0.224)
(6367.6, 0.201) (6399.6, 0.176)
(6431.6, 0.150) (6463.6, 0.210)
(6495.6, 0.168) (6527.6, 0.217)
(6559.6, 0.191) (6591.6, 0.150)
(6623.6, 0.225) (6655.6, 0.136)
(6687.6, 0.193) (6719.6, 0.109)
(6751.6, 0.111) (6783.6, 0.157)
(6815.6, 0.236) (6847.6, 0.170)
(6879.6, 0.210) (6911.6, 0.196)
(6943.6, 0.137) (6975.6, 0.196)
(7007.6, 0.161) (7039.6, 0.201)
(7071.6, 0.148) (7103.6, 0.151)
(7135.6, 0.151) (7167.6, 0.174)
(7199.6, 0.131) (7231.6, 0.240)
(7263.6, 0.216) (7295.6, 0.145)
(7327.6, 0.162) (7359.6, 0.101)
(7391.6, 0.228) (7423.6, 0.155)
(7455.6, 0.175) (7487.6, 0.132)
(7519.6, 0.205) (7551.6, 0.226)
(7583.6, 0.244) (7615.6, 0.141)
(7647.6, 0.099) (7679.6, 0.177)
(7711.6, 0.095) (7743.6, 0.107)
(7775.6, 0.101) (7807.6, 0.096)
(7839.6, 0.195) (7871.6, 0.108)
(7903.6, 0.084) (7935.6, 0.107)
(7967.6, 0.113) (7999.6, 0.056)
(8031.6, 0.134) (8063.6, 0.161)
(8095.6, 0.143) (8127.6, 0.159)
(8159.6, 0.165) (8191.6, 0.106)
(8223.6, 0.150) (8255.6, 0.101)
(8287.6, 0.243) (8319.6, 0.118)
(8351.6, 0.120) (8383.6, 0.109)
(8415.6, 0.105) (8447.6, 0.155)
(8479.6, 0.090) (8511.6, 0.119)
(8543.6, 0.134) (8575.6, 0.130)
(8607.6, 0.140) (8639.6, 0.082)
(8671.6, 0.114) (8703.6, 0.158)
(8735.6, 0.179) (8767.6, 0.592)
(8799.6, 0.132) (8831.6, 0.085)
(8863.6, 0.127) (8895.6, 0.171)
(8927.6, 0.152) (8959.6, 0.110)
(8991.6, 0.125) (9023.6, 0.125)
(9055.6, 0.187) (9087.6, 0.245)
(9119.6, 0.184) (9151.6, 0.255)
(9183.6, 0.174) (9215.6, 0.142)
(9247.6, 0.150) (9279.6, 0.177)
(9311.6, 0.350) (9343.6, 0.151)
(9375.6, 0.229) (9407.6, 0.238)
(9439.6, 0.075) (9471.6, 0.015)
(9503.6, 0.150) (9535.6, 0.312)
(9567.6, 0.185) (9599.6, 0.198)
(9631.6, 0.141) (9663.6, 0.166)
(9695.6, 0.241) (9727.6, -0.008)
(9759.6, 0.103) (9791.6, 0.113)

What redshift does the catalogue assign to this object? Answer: 1.35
